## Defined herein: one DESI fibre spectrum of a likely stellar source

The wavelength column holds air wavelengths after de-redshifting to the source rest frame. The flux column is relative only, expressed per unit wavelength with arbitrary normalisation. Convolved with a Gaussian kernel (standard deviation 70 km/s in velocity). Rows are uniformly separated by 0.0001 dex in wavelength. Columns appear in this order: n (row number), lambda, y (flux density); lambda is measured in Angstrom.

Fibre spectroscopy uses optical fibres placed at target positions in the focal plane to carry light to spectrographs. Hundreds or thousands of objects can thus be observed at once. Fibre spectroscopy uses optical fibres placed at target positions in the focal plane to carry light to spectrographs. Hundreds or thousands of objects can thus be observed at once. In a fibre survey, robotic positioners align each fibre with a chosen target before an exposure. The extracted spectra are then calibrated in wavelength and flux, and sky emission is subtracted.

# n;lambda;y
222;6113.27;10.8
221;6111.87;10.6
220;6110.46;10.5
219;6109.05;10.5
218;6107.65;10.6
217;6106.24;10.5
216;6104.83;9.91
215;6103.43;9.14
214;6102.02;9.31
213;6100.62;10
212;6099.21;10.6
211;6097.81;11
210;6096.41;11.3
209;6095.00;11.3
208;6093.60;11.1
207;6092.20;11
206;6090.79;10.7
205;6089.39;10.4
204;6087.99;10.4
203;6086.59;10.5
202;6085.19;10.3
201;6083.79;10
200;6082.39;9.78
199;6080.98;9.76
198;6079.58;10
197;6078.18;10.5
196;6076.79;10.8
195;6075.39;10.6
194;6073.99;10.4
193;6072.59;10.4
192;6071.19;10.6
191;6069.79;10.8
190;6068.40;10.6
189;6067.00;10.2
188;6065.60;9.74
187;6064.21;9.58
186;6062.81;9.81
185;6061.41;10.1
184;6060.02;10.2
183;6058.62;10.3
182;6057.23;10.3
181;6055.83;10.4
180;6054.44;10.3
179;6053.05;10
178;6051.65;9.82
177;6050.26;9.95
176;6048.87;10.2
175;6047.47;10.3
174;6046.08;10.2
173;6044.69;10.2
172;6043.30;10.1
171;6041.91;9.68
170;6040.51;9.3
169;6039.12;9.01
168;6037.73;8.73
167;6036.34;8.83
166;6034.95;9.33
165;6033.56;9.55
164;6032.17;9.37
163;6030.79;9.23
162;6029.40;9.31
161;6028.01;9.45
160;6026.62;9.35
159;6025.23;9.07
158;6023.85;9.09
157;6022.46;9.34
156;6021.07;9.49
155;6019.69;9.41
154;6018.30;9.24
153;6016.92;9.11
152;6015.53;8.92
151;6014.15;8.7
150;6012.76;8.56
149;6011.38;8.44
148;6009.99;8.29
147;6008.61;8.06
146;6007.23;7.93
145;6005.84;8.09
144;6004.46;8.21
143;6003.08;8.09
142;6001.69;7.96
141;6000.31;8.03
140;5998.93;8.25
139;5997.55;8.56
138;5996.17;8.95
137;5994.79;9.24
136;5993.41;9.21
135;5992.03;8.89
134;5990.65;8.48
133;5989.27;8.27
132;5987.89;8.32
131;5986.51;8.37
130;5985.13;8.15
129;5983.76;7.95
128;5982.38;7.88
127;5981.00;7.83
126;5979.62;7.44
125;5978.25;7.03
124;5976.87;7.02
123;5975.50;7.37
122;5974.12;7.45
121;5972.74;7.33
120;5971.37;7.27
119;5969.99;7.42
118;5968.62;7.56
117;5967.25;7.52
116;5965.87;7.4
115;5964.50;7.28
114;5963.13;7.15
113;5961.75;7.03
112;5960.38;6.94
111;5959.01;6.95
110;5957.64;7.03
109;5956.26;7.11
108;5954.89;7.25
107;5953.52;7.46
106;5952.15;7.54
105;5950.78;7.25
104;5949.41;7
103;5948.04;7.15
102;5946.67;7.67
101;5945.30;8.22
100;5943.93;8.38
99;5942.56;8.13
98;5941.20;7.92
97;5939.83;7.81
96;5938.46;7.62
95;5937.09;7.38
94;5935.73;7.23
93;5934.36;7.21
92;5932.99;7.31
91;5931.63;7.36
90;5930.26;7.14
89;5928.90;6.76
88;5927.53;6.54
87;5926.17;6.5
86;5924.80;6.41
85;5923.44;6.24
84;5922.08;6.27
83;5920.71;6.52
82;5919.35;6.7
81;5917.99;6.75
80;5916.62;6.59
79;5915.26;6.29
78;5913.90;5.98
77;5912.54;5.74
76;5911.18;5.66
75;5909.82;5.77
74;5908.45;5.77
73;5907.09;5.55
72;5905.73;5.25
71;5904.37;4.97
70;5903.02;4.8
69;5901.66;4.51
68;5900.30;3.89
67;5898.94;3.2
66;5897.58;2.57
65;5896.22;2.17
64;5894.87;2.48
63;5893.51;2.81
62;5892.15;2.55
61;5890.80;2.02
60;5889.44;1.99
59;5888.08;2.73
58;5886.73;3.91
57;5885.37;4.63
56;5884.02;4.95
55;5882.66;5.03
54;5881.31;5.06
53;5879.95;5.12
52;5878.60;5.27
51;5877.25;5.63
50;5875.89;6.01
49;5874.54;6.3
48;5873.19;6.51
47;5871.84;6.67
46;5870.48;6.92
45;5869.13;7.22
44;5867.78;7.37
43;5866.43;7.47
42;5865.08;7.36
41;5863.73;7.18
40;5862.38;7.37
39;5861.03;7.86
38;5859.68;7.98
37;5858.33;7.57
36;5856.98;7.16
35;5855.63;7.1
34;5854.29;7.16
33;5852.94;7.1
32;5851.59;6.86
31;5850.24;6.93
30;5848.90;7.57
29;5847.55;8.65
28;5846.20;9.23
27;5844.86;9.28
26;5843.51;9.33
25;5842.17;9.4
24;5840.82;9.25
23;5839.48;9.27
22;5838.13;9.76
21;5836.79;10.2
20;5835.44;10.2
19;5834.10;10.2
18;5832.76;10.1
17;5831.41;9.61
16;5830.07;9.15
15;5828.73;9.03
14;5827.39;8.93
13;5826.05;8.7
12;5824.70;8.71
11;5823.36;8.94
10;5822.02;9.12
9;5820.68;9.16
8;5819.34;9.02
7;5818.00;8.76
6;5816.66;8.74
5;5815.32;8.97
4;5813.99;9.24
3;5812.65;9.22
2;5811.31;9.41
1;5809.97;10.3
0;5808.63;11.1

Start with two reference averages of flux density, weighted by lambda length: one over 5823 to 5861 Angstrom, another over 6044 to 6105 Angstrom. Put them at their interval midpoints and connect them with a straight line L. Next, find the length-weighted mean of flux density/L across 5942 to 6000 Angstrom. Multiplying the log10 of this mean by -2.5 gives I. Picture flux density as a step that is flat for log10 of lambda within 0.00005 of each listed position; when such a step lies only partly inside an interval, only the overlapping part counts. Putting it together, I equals 0.23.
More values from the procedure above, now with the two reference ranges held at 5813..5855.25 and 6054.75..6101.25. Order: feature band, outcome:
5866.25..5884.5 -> 0.44 mag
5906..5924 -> 0.47 mag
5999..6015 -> 0.21 mag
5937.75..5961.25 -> 0.27 mag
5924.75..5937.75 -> 0.33 mag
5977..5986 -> 0.27 mag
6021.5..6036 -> 0.09 mag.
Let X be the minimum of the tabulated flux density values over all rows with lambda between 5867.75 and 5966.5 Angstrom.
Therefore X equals 1.99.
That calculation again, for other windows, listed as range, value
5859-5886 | 4.63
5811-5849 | 7.57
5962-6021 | 7.02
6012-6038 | 8.56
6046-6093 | 9.58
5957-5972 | 6.94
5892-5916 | 2.17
